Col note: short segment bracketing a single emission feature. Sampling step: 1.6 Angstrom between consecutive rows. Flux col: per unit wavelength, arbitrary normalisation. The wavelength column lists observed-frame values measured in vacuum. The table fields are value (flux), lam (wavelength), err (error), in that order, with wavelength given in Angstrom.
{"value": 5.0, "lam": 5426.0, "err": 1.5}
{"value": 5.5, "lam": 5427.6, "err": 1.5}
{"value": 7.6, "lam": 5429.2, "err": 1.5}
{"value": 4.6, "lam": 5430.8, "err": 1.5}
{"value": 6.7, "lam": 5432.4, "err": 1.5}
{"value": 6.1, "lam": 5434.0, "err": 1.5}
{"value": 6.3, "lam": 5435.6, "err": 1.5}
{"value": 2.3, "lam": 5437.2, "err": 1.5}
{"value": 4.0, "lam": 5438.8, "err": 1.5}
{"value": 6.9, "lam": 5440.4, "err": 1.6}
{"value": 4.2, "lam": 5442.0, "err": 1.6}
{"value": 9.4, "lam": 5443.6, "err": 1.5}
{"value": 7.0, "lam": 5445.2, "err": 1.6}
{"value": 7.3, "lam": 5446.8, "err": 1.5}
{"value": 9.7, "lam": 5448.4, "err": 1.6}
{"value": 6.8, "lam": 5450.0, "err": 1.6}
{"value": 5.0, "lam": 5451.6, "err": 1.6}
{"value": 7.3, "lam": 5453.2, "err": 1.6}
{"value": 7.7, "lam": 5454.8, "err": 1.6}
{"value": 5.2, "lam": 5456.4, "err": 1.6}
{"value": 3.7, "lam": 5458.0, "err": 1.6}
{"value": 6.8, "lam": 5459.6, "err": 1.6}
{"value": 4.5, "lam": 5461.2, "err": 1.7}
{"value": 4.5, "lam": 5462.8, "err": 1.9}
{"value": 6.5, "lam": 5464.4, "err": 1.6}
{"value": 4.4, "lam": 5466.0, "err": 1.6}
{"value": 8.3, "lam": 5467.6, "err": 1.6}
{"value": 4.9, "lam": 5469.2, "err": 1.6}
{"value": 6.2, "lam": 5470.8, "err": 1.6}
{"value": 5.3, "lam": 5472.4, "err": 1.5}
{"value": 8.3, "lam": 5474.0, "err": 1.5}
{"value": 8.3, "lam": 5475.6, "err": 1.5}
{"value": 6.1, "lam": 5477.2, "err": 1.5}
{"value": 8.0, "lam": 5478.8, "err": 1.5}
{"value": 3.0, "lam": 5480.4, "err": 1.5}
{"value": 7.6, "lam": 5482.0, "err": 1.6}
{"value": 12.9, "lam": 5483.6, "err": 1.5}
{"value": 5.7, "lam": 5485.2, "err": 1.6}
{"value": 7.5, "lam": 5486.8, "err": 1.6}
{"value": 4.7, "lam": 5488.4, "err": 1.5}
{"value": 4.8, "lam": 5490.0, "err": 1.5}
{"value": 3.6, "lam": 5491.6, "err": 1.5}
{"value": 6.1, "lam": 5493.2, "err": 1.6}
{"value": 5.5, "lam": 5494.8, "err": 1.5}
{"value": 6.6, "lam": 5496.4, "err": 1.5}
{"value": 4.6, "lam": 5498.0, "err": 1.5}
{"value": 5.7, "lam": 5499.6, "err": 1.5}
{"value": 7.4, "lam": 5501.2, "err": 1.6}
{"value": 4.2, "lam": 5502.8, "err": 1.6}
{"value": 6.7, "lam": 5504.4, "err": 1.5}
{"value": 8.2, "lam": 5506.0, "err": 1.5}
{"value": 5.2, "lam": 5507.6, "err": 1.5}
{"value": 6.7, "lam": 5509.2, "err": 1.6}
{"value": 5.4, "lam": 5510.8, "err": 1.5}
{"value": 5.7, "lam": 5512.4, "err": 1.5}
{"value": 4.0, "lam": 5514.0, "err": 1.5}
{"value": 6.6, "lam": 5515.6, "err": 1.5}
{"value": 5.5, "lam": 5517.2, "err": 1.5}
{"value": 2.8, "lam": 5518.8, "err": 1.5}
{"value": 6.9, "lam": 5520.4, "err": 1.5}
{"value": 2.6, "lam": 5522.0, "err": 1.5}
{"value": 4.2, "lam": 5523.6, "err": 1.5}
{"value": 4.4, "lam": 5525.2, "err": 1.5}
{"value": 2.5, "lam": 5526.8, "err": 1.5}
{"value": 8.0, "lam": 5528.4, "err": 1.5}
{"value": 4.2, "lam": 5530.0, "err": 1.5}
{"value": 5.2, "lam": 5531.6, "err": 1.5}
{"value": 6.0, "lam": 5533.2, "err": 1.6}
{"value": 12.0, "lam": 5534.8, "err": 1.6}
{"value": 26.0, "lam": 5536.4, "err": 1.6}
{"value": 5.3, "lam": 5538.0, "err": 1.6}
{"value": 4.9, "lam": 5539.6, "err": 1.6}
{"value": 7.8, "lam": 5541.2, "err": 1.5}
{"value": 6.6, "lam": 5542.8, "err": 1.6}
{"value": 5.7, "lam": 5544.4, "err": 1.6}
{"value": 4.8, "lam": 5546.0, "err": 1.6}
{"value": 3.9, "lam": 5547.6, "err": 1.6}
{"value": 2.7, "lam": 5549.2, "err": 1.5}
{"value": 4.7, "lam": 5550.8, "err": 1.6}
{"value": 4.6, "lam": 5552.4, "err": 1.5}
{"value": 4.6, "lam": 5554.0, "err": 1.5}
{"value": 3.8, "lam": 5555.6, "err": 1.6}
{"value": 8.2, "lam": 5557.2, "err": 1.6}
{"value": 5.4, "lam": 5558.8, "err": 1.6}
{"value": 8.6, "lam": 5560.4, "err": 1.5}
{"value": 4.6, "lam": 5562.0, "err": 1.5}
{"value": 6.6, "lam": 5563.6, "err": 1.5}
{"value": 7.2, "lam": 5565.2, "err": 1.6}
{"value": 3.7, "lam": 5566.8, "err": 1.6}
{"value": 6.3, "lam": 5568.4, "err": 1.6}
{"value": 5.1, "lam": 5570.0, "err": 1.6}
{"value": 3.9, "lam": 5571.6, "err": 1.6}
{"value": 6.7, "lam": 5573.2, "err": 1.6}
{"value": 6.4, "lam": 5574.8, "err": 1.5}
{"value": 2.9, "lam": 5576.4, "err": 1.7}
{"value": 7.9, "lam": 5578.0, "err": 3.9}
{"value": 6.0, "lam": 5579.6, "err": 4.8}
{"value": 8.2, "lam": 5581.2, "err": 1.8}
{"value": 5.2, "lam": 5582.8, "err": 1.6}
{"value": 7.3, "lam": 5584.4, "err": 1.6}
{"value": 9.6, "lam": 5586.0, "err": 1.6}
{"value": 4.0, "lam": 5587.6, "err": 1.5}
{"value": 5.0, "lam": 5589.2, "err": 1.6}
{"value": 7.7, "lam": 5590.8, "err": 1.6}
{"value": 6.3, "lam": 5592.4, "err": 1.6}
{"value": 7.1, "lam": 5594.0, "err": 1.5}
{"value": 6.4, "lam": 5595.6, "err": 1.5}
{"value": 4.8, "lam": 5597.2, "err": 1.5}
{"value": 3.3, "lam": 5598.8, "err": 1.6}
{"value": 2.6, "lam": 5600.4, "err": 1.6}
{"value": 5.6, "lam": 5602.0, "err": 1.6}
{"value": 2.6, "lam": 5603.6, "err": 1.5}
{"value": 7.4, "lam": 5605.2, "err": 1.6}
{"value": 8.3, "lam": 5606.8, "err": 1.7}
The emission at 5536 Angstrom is [O III] 5007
